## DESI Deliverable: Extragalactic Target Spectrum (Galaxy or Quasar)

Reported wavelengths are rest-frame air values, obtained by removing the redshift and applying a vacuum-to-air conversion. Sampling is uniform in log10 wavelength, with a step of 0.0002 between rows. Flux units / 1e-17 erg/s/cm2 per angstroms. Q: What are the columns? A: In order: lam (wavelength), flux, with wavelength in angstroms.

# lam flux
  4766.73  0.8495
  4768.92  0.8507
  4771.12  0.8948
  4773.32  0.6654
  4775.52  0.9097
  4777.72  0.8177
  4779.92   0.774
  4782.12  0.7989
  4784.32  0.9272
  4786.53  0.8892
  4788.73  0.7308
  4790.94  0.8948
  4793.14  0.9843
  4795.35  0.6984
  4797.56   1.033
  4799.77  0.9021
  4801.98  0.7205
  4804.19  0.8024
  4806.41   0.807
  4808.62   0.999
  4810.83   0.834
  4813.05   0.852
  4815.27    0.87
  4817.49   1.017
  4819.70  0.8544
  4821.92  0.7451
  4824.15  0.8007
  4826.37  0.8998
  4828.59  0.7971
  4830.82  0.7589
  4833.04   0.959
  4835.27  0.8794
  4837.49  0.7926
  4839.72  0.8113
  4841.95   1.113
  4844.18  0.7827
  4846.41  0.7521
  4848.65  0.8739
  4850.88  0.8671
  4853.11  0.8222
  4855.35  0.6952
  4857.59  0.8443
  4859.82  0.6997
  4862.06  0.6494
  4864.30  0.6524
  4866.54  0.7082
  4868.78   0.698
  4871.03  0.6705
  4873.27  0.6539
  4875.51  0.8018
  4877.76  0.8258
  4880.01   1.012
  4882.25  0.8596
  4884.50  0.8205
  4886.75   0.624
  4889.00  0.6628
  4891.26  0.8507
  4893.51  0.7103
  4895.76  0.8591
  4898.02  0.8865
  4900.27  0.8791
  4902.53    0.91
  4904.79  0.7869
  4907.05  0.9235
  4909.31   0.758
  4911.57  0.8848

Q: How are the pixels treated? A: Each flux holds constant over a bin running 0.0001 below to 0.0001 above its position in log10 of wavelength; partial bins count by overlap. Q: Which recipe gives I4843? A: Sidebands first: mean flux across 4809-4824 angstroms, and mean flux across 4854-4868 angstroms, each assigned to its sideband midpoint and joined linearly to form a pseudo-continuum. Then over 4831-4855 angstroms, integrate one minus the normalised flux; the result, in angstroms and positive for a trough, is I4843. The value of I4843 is -2.6 angstroms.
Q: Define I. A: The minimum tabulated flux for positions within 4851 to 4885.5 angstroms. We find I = 0.6494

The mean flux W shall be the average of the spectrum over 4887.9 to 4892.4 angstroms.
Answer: 0.756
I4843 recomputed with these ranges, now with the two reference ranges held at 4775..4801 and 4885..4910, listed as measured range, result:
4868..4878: 1.2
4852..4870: 2.3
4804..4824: -0.4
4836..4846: -0.4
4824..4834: -0.1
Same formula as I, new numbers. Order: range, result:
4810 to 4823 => 0.7451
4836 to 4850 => 0.7521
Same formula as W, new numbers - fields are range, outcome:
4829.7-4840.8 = 0.84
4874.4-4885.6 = 0.864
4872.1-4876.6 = 0.728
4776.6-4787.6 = 0.841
